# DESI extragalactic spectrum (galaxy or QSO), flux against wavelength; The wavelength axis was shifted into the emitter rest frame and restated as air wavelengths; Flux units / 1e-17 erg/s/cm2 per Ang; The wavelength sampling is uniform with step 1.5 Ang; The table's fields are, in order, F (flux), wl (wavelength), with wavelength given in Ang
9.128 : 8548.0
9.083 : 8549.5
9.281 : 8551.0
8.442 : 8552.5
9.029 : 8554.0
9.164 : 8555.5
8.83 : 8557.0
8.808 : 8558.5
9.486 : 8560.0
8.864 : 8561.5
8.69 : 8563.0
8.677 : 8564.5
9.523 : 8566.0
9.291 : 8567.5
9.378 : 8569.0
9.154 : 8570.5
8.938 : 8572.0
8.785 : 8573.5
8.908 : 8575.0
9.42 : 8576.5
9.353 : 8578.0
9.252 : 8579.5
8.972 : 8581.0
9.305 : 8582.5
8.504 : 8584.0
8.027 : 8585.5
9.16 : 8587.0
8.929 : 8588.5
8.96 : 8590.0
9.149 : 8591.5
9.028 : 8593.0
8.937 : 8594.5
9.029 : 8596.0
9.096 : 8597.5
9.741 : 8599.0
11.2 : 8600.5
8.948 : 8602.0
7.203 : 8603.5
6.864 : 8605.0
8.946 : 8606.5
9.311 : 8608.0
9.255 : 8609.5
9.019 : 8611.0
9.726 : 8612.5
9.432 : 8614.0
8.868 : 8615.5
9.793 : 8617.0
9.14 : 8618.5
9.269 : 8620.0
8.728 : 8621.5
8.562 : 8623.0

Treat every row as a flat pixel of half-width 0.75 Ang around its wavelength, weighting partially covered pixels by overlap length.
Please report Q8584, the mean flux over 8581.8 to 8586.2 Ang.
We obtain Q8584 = 8.61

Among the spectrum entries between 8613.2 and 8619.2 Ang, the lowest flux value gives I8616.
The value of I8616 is 8.868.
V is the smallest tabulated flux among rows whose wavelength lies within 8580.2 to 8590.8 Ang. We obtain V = 8.027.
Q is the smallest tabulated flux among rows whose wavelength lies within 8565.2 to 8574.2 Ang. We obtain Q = 8.785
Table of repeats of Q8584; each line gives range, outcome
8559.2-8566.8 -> 9.05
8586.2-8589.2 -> 9.03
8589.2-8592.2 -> 9.05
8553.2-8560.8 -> 9.06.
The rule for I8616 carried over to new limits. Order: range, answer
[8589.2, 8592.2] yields 8.96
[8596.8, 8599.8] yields 9.096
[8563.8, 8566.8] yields 8.677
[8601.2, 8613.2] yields 6.864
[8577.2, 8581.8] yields 8.972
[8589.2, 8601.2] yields 8.937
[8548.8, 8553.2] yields 8.442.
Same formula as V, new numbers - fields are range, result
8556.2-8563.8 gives 8.69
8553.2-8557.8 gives 8.83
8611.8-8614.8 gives 9.432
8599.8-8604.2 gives 7.203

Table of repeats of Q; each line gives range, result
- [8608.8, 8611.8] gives 9.019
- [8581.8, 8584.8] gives 8.504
